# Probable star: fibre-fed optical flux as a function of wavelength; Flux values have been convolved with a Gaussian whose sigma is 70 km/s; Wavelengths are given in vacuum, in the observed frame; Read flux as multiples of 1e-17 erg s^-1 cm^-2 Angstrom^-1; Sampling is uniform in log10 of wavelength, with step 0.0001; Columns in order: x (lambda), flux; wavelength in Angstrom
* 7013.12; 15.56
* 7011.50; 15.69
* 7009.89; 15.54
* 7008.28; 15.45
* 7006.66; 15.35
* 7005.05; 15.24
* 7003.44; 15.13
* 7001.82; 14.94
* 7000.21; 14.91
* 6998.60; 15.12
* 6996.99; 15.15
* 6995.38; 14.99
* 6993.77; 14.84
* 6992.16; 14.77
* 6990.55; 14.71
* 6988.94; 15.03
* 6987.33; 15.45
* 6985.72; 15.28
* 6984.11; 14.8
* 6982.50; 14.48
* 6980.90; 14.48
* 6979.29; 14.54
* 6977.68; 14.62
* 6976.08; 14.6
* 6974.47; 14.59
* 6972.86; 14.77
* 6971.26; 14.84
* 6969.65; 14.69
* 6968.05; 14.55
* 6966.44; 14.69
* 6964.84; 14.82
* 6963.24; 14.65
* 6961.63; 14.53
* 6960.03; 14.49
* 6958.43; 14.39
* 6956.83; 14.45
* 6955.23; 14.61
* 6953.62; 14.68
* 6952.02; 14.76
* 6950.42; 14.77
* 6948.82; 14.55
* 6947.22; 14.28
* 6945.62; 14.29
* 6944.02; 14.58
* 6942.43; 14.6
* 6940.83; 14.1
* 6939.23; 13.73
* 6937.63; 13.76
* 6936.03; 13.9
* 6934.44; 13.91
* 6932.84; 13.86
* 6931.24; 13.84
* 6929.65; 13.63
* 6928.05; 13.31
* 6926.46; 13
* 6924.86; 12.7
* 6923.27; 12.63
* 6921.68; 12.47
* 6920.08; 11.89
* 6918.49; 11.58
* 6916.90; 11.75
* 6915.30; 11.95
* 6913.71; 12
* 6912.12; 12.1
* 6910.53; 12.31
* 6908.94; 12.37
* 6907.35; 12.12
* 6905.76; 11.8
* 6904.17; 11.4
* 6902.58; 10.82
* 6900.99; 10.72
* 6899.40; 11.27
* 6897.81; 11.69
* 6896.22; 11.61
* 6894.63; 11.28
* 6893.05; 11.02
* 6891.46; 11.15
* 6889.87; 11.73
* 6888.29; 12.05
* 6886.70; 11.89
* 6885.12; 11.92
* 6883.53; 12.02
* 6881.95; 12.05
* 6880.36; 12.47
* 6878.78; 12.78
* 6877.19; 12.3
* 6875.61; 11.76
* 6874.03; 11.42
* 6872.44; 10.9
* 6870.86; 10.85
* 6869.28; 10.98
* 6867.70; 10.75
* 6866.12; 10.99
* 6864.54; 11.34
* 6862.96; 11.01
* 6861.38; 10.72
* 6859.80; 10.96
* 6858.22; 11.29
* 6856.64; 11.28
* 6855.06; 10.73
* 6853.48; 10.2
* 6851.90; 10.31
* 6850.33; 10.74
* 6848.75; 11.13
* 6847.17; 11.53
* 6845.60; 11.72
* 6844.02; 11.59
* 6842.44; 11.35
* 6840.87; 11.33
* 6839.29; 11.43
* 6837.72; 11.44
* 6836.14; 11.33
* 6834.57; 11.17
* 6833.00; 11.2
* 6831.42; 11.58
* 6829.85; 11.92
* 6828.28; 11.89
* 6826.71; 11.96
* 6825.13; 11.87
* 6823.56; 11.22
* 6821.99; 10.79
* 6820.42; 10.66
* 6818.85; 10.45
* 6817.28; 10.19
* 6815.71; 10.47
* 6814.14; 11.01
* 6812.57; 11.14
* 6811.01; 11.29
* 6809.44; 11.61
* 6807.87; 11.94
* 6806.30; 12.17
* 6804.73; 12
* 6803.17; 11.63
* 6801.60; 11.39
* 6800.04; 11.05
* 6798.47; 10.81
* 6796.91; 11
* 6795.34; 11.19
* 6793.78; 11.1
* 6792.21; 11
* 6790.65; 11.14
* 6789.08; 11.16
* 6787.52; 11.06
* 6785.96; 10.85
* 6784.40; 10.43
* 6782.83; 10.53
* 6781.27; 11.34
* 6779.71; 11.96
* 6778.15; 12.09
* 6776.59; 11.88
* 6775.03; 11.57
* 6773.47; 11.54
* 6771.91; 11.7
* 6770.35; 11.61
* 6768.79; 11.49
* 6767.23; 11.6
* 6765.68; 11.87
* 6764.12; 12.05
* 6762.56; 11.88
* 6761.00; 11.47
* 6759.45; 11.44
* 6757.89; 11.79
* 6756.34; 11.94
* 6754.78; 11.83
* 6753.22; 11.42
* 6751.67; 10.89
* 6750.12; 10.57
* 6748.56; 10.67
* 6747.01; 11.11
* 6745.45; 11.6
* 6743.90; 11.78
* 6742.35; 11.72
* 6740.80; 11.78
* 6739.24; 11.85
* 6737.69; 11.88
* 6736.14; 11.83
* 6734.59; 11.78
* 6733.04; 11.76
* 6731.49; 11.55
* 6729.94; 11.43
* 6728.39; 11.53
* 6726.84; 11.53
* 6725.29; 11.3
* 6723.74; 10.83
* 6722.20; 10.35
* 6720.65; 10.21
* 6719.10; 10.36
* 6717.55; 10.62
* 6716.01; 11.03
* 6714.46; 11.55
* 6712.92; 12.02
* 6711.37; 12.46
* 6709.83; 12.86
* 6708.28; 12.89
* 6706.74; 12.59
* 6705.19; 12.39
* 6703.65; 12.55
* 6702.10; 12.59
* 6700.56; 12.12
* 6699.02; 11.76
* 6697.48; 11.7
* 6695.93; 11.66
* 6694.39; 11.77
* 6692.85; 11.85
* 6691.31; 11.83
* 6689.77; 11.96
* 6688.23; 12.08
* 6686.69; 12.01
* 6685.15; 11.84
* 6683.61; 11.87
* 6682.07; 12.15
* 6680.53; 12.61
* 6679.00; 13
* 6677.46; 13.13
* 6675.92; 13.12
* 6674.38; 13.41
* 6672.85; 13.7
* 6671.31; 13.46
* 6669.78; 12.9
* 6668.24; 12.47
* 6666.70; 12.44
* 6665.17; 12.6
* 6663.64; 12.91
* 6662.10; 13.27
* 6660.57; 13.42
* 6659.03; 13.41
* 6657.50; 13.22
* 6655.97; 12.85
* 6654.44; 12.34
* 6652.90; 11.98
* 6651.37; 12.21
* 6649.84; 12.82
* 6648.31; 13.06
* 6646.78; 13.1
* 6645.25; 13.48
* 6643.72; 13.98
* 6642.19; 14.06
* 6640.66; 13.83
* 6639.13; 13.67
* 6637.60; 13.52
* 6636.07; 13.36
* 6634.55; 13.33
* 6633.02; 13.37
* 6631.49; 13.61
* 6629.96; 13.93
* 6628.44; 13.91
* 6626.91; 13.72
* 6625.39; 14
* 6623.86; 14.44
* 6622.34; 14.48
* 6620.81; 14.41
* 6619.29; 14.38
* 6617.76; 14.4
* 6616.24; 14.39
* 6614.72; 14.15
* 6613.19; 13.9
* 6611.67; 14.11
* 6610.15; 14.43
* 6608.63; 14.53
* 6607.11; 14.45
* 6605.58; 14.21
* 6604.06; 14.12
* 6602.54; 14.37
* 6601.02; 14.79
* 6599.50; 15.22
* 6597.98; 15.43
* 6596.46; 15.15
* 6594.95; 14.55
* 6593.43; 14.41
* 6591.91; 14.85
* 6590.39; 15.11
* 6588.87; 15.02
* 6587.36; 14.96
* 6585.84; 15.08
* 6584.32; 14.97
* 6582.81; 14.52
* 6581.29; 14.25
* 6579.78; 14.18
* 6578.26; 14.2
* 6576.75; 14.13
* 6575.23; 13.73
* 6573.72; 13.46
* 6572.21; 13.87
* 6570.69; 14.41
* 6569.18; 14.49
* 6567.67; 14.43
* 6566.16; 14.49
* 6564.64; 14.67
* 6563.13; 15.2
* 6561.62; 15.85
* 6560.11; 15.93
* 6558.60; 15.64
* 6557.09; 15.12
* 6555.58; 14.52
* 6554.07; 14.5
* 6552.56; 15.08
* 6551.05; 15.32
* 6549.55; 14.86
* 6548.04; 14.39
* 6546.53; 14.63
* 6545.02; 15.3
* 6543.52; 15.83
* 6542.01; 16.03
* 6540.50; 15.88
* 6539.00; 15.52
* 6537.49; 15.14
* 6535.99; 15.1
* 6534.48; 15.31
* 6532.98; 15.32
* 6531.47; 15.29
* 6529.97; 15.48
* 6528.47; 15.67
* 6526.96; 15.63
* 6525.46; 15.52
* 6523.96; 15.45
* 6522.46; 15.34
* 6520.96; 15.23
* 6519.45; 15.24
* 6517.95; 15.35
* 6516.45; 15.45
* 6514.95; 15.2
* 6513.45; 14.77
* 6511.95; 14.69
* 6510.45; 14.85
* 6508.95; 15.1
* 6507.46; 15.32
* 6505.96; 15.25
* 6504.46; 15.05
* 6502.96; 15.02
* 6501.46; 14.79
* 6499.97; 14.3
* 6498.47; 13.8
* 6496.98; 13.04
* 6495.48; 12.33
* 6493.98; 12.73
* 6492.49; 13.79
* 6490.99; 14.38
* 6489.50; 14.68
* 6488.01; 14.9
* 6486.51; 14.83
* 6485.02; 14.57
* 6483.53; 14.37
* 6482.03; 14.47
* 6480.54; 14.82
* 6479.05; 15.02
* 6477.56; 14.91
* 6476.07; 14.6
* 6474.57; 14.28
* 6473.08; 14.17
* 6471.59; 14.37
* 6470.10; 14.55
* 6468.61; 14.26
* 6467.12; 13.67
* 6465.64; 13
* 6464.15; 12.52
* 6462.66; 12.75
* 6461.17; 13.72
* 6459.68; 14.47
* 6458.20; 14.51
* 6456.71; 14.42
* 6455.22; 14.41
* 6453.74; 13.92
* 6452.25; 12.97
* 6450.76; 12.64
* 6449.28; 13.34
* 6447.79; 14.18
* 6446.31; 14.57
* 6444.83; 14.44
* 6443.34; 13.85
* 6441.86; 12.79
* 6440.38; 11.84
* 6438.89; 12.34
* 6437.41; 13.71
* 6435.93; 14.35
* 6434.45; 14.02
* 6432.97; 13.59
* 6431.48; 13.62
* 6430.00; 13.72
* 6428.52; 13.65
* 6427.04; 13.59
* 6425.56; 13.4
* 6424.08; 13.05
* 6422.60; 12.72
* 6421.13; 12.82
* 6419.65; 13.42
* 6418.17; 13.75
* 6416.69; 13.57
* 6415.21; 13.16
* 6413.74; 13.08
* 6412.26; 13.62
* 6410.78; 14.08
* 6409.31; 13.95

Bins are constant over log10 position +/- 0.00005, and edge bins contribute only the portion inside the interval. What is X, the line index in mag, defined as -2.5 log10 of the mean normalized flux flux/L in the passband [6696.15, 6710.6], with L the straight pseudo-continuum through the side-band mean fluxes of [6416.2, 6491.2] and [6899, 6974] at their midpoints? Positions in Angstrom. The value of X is 0.11 mag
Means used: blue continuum 13.9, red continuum 13.4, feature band 12.4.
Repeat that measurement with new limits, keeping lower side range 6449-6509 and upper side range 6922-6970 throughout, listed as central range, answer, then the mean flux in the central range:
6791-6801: 0.27 mag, 11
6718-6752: 0.25 mag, 11.3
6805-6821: 0.26 mag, 11.1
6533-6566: -0.08 mag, 15.2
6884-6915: 0.21 mag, 11.7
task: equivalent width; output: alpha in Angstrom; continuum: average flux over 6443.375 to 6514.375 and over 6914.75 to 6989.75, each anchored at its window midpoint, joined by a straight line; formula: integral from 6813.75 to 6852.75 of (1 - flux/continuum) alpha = 8.0 Angstrom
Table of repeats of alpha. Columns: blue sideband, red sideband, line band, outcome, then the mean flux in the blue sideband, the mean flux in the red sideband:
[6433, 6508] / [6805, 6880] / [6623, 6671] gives -2.11 Angstrom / 14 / 11.3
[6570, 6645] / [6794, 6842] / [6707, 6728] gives 2.15 Angstrom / 14.3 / 11.3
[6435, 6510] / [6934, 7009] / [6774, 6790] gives 3.49 Angstrom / 14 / 14.7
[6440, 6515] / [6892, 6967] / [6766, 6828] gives 9.89 Angstrom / 14.1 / 13.1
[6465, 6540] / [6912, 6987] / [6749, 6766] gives 3.29 Angstrom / 14.7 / 14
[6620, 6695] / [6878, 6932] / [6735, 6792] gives 5.18 Angstrom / 13.1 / 12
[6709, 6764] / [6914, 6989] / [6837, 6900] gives 8.11 Angstrom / 11.5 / 14.1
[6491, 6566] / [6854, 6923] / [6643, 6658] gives 1.01 Angstrom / 15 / 11.6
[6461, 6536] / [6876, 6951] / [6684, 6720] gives 4.45 Angstrom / 14.6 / 12.6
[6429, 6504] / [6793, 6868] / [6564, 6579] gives -1.18 Angstrom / 13.9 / 11.2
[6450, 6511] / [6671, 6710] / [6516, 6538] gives -2.52 Angstrom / 14.2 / 12.4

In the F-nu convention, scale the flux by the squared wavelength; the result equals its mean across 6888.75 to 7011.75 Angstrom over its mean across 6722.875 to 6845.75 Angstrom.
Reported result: 1.27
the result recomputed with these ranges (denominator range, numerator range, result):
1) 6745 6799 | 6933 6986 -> 1.35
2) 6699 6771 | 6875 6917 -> 1.06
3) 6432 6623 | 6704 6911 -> 0.86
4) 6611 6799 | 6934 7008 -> 1.29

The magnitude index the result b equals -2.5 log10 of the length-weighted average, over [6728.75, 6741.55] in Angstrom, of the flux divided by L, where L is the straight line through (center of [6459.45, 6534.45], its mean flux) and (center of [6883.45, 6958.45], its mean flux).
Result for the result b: 0.160 mag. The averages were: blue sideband 14.6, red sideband 12.8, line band 11.7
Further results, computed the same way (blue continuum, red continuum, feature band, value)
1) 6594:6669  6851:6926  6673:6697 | 0.08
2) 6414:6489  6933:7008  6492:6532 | -0.07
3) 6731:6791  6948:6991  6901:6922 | 0.17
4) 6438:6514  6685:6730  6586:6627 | -0.14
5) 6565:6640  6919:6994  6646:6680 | 0.11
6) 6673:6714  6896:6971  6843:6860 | 0.18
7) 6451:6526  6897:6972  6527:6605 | -0.05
